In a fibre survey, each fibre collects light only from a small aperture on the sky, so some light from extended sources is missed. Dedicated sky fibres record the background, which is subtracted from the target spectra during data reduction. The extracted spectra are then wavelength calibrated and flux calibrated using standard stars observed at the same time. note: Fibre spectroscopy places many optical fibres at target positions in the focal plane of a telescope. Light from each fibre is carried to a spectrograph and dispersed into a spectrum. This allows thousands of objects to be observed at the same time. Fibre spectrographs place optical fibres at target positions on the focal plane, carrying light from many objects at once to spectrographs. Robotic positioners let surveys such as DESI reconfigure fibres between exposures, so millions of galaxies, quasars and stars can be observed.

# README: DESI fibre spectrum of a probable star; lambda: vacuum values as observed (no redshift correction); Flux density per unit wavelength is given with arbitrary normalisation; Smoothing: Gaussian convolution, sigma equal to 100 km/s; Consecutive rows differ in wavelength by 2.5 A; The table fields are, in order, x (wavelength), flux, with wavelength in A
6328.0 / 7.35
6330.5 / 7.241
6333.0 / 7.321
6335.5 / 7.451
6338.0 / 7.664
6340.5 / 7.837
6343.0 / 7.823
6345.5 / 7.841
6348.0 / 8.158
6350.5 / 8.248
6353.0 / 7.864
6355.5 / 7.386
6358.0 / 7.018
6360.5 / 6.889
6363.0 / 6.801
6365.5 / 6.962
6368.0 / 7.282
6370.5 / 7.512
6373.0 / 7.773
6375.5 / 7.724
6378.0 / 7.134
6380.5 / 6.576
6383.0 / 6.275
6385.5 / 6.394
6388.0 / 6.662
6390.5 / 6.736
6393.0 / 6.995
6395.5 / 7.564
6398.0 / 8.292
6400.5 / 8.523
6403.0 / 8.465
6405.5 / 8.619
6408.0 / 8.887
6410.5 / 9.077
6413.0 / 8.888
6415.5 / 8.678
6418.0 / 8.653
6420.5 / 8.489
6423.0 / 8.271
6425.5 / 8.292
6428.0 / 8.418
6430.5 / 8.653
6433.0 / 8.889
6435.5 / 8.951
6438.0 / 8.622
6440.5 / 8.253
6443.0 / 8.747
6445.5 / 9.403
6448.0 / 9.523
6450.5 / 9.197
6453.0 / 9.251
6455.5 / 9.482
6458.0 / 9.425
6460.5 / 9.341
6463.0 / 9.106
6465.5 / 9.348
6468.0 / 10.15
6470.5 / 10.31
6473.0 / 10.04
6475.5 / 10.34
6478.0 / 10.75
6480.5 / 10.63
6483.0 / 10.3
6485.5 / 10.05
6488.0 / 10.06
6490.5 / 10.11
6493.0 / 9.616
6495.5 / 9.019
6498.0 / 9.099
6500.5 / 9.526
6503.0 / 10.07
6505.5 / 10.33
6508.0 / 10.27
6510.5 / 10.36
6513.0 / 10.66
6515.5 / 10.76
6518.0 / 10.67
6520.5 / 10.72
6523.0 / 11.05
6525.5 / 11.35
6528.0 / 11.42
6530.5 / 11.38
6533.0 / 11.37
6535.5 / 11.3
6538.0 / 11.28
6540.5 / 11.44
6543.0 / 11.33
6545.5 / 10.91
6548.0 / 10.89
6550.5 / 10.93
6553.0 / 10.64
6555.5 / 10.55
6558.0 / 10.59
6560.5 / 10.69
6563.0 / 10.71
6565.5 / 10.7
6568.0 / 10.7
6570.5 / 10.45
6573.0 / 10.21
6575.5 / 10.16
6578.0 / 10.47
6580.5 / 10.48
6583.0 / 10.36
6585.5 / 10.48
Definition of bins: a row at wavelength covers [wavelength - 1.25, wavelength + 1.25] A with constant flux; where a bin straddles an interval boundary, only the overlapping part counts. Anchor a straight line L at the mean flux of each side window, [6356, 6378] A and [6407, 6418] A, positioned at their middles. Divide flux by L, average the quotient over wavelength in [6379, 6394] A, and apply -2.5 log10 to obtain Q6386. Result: 0.20 mag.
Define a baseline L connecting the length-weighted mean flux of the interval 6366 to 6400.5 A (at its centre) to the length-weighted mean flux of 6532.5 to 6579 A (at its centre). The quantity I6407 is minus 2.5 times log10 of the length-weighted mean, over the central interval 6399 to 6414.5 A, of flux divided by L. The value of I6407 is -0.14 mag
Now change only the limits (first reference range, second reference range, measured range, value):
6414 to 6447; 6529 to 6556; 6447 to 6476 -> -0.03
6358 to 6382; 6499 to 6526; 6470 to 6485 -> -0.08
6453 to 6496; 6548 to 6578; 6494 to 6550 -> -0.04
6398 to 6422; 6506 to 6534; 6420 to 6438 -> 0.06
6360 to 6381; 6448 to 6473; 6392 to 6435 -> -0.02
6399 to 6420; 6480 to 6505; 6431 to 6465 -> 0.02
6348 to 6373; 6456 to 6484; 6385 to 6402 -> 0.11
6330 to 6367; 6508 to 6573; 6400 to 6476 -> 0.01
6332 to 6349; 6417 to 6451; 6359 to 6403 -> 0.13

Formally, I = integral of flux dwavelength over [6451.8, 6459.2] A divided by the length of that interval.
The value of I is 9.39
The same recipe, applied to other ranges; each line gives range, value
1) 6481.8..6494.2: 10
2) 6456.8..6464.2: 9.29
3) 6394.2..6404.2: 8.2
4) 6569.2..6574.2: 10.3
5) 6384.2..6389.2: 6.52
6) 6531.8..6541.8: 11.3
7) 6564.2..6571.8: 10.6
